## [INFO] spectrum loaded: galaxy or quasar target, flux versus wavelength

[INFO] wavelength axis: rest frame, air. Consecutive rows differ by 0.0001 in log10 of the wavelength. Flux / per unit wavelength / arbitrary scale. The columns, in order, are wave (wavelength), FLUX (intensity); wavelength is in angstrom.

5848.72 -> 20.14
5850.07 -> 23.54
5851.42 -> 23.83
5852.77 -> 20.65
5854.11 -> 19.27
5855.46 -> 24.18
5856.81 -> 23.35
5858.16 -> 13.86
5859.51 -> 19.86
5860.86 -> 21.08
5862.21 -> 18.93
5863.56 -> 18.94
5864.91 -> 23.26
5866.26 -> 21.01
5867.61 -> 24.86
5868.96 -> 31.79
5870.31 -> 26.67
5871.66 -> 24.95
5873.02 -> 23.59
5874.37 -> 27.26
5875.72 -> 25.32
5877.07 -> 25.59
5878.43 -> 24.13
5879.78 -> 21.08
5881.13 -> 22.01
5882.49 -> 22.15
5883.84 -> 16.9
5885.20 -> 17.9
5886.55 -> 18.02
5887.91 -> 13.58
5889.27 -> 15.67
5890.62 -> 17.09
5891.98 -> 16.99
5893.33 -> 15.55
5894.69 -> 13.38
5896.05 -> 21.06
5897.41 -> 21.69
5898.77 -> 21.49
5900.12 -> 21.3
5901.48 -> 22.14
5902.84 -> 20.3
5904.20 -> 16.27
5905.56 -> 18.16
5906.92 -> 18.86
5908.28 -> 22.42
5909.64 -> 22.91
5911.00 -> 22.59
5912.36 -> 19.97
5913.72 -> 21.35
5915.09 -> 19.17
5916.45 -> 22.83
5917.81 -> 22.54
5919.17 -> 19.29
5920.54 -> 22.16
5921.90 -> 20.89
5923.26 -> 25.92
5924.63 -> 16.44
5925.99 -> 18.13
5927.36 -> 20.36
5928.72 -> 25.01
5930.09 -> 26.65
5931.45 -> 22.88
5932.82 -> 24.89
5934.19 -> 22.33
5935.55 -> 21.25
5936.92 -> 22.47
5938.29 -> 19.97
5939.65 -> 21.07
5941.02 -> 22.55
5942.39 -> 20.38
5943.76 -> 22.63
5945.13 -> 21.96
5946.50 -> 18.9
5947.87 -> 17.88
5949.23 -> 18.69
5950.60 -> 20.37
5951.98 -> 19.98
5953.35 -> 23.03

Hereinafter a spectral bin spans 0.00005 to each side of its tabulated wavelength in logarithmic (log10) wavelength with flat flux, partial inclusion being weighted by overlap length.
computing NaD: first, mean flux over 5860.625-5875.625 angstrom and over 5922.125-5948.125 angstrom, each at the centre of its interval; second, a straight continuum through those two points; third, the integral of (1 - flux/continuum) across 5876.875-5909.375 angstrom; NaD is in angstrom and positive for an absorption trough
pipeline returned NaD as 5.43 angstrom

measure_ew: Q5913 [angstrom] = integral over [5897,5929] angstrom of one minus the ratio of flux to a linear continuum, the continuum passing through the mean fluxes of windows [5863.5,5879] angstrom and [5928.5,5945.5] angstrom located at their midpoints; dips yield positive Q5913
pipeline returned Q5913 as 3.52 angstrom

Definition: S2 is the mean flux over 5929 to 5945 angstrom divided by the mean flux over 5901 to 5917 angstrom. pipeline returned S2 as 1.10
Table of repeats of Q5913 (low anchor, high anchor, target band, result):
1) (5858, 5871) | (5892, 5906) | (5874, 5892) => 0.4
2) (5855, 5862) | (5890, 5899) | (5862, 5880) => -4.5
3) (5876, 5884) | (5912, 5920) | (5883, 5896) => 3.3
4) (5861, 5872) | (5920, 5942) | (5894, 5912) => 2.0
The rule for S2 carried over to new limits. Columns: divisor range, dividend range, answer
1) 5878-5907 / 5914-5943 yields 1.15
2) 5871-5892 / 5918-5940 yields 1.05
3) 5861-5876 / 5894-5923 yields 0.85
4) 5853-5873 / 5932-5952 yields 0.94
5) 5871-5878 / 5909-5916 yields 0.84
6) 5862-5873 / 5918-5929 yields 0.87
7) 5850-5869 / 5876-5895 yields 0.87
